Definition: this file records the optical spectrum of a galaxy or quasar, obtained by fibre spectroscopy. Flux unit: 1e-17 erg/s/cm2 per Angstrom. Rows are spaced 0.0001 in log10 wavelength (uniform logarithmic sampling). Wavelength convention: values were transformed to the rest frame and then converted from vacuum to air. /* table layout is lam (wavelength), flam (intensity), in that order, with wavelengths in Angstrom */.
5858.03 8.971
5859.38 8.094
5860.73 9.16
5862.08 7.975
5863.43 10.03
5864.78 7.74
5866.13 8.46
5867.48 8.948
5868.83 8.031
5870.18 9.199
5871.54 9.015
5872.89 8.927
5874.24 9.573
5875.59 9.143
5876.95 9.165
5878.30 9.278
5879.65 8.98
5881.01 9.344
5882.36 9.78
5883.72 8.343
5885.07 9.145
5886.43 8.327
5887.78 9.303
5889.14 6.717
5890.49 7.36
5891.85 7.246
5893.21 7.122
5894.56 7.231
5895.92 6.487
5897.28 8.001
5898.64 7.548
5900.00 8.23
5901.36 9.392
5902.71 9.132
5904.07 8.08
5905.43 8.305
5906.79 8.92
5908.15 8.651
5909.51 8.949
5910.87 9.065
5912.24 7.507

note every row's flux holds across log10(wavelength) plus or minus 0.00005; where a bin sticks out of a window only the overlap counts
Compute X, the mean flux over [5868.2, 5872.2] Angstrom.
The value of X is 8.74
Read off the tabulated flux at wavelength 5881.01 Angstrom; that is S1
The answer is 9.344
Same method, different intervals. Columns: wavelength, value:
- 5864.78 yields 7.74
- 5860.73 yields 9.16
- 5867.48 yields 8.948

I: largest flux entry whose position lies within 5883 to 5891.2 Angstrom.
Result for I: 9.303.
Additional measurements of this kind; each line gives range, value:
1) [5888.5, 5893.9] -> 7.36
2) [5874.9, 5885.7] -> 9.78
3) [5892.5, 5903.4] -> 9.392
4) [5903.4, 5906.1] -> 8.305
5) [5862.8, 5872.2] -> 10.03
